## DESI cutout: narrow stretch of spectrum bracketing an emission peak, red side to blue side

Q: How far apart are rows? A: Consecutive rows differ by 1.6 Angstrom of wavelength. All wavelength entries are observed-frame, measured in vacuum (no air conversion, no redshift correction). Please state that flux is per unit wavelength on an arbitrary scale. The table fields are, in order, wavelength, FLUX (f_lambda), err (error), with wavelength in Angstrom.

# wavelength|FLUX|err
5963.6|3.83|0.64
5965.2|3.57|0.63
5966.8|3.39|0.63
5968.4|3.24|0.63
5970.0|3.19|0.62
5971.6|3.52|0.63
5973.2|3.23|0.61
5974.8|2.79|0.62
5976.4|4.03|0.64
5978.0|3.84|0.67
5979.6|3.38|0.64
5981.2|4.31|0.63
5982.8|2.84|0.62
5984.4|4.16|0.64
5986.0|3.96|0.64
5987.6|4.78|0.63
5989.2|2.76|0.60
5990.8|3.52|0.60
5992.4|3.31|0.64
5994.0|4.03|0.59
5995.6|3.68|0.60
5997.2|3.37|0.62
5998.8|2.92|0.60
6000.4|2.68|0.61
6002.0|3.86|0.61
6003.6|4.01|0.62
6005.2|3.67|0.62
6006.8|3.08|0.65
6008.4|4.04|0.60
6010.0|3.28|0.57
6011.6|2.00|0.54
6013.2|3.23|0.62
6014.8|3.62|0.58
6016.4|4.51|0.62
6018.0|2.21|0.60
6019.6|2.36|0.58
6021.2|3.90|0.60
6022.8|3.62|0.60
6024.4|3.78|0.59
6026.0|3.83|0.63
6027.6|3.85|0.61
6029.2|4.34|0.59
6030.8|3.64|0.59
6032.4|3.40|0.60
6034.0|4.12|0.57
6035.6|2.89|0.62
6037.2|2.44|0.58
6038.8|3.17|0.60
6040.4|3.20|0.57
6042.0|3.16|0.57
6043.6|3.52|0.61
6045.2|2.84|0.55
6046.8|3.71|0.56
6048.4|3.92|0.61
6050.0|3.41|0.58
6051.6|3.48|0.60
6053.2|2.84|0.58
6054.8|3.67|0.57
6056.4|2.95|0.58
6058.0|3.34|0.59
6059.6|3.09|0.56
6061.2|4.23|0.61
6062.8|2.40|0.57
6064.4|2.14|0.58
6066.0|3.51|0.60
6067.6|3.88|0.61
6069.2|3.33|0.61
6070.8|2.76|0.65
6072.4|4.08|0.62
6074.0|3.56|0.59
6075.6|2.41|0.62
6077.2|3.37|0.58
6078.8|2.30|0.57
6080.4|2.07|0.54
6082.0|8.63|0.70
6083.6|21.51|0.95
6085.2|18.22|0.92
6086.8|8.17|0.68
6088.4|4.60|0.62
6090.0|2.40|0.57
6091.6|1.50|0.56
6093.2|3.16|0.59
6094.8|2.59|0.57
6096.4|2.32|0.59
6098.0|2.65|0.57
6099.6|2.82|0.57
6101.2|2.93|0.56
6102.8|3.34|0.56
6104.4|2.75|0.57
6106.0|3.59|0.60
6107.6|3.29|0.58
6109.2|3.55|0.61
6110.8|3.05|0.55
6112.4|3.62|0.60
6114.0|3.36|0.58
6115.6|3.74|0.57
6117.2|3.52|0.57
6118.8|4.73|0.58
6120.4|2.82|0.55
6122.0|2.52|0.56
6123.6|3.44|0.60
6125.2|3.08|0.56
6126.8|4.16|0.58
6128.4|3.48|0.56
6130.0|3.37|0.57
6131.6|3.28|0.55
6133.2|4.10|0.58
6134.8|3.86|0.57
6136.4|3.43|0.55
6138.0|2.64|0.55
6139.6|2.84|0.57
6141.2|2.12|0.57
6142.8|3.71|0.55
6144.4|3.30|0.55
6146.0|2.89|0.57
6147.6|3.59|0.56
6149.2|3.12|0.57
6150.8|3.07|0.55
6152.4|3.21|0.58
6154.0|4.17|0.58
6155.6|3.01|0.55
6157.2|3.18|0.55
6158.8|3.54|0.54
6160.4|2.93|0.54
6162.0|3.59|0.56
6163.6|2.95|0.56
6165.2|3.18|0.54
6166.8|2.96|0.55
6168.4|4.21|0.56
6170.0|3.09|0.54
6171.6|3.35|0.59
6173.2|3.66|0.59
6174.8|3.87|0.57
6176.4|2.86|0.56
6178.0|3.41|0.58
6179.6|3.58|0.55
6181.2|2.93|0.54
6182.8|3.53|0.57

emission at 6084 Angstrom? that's Hbeta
